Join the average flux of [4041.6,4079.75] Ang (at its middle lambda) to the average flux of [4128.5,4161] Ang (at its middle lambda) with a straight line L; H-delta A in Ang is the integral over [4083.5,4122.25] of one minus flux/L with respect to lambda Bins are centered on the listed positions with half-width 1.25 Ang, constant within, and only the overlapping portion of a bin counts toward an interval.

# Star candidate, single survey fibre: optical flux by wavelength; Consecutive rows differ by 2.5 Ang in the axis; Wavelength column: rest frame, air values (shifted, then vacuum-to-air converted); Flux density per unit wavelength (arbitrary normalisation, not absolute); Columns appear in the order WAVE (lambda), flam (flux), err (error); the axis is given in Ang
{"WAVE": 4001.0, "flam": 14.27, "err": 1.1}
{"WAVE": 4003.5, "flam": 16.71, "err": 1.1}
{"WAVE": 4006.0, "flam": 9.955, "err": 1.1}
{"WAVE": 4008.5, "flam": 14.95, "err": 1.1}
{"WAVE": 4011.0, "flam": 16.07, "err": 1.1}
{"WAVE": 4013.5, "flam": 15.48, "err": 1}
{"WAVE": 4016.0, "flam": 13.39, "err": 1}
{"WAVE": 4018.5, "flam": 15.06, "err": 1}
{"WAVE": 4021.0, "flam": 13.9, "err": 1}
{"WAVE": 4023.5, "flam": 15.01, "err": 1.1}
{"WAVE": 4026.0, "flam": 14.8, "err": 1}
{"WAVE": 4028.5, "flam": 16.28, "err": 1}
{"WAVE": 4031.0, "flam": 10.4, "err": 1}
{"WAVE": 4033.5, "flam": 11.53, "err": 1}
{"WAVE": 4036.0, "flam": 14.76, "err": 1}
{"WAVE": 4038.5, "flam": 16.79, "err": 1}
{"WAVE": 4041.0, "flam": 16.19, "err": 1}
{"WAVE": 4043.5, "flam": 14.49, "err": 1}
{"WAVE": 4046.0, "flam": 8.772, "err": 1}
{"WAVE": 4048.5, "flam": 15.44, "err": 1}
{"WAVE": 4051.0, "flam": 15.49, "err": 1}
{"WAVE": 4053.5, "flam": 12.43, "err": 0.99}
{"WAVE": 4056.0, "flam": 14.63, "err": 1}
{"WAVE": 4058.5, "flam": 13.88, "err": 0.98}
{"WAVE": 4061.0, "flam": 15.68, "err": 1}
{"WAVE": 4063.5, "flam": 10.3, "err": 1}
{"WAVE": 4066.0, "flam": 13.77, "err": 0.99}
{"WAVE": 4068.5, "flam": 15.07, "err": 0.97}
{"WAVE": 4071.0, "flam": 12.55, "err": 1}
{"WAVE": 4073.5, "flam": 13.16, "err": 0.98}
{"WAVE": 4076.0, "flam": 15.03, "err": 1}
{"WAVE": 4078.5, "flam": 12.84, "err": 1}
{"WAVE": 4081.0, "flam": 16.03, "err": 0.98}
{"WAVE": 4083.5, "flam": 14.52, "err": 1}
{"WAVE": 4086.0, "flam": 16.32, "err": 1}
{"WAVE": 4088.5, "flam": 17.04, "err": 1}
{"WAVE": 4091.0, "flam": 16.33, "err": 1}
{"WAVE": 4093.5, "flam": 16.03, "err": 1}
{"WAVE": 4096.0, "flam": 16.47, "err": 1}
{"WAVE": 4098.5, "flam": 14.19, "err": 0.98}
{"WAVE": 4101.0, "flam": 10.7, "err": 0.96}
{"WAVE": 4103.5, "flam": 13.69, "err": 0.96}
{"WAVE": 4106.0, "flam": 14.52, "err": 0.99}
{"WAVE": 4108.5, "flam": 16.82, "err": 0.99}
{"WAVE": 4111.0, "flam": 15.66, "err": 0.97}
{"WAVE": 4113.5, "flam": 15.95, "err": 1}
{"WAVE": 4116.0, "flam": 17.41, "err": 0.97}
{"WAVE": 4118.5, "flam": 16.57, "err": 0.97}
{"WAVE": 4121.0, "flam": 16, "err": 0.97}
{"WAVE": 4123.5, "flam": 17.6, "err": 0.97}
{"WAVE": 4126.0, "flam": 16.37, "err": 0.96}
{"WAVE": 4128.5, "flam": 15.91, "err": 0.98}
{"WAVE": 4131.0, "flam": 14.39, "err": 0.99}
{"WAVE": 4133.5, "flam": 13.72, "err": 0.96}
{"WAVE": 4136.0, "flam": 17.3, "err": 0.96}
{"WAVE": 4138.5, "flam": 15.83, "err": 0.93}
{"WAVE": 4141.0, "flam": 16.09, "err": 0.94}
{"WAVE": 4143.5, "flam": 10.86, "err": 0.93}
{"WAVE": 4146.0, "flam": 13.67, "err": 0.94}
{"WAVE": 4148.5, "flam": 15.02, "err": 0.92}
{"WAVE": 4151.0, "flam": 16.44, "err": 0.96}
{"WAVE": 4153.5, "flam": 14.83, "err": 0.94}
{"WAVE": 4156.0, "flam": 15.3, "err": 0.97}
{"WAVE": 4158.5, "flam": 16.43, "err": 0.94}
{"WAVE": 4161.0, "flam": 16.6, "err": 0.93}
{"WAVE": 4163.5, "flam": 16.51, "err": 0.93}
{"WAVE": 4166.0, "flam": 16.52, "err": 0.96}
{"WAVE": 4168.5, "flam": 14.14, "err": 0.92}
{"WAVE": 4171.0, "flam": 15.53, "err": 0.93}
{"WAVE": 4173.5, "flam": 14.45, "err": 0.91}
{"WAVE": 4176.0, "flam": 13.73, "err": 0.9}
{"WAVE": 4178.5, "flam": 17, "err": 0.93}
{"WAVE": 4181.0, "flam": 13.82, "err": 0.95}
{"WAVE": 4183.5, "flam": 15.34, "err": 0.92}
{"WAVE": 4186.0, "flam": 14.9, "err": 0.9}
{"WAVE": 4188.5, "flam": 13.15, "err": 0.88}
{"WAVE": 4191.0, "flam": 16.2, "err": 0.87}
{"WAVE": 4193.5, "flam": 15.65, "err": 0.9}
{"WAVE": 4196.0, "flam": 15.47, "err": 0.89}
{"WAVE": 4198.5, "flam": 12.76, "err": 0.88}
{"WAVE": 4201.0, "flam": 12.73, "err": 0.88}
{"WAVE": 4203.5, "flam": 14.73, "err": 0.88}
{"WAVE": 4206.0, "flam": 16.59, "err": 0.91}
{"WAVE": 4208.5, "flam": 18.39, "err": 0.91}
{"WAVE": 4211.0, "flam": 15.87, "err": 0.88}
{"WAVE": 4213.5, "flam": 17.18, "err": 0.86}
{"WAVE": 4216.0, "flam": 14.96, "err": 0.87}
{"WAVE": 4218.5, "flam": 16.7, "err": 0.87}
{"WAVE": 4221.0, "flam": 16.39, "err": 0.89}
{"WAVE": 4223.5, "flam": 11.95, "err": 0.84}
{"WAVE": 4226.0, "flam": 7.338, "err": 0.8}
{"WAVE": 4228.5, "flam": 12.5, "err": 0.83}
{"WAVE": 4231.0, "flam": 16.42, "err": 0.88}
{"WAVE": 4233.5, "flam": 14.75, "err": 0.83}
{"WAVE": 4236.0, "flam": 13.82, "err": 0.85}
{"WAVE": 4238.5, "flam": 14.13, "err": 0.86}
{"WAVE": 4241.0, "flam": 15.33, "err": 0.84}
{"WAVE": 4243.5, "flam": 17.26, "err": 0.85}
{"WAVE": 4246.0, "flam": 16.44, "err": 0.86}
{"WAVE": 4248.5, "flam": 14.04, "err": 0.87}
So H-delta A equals -3.22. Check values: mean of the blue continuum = 13.6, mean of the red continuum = 15.1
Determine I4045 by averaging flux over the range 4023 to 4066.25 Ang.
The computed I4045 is 13.9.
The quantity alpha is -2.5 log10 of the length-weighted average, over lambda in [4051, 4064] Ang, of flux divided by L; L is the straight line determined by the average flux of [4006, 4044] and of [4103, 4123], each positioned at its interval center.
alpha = 0.094 mag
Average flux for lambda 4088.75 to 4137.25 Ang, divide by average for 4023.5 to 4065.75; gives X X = 1.12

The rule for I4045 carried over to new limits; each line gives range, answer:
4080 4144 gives 15.5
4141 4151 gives 14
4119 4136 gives 15.8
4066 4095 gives 15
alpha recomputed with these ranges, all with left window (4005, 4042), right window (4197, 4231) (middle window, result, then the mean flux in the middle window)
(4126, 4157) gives -0.040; 15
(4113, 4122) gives -0.148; 16.5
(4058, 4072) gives 0.065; 13.5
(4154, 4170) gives -0.098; 15.9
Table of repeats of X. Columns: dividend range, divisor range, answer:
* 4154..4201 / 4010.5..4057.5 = 1.06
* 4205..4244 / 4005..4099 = 1.04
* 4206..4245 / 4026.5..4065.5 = 1.08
